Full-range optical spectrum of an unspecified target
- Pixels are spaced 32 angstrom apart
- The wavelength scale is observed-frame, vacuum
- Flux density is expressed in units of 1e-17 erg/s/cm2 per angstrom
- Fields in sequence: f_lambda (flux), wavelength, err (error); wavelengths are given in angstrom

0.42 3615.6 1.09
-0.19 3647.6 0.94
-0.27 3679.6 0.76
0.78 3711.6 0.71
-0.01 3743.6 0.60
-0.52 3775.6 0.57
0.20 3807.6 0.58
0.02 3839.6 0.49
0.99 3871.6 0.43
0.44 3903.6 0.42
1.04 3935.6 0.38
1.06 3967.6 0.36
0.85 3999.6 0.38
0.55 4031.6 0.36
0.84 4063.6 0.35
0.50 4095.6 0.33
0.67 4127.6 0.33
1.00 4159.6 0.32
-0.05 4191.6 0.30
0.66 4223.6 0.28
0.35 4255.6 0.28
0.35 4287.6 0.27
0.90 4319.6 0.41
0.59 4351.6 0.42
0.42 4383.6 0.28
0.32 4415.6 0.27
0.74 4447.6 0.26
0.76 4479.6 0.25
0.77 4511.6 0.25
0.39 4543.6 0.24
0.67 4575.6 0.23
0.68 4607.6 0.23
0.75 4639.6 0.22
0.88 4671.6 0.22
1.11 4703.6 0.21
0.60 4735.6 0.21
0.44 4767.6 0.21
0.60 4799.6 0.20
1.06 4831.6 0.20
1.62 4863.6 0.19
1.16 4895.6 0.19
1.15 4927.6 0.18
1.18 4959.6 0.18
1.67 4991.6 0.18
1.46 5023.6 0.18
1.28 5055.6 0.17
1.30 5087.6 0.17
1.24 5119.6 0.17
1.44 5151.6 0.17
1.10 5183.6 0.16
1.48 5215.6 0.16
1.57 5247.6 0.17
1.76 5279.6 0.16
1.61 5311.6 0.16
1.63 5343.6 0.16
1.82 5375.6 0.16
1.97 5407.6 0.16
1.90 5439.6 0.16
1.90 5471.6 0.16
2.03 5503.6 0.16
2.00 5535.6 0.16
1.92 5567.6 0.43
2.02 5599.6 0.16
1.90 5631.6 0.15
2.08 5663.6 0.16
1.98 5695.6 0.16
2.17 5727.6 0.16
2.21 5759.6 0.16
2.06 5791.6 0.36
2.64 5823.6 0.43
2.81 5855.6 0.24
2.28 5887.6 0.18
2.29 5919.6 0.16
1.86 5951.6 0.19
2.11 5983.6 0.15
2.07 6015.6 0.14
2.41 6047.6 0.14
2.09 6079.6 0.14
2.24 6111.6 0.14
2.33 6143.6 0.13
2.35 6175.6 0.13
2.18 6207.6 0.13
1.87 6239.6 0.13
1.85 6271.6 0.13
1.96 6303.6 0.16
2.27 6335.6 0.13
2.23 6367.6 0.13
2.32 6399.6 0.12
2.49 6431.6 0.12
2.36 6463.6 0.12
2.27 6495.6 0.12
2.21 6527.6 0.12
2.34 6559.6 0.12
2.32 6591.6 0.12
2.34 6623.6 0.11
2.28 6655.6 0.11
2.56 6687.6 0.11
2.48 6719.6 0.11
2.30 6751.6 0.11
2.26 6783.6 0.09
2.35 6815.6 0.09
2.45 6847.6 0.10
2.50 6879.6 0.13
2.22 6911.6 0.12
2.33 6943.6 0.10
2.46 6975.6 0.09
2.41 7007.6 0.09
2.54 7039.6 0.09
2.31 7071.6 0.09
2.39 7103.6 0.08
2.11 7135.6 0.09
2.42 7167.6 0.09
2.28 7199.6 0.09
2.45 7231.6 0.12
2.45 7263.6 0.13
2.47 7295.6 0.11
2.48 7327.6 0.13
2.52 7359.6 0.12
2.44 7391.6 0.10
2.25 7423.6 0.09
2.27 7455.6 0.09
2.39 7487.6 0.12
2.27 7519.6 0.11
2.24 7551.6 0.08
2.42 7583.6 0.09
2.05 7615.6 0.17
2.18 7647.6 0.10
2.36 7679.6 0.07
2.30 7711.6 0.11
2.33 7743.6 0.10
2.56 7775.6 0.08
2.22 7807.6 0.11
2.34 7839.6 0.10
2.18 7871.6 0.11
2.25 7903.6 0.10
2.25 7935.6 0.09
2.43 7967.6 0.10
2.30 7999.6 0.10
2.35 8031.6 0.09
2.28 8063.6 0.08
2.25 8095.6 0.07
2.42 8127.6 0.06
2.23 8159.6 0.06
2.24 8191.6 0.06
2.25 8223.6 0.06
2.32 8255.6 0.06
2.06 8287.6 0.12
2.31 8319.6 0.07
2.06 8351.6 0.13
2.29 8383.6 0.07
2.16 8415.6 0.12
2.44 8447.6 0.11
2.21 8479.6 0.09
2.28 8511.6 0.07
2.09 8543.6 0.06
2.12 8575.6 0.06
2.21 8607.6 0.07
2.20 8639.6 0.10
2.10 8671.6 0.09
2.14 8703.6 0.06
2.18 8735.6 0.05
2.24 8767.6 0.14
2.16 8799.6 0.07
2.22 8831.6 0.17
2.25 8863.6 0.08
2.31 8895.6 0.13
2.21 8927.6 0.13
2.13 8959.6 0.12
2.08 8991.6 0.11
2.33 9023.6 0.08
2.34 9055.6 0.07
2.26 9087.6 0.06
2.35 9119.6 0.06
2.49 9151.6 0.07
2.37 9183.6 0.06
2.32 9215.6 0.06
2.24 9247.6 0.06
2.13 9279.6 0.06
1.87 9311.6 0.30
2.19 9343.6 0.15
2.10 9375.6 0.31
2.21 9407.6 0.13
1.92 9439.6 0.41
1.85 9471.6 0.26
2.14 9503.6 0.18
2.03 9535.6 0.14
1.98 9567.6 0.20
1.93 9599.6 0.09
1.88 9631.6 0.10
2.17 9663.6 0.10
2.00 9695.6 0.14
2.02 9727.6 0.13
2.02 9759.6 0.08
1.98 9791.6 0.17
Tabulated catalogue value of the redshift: 0.21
